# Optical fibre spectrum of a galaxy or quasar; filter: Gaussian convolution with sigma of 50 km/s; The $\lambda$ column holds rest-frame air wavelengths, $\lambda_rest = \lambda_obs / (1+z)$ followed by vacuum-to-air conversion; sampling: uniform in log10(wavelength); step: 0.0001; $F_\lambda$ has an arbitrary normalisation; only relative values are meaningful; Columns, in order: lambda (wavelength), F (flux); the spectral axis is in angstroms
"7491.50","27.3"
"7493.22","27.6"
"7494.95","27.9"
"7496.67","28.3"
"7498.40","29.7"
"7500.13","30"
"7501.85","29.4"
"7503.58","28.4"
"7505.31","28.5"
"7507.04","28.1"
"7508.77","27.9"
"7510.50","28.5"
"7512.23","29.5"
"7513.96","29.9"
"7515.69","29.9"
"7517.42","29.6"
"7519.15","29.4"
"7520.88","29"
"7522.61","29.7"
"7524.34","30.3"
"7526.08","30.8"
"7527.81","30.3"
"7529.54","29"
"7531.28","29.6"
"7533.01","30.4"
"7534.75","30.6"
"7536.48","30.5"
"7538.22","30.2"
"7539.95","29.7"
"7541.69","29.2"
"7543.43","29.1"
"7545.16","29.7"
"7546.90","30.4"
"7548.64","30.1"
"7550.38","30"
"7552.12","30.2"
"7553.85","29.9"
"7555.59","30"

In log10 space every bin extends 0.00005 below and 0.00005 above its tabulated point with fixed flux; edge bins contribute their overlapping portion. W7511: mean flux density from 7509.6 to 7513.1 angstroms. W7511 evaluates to 29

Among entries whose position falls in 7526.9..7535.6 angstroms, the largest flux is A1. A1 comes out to 30.6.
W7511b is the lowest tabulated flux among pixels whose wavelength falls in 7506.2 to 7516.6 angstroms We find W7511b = 27.9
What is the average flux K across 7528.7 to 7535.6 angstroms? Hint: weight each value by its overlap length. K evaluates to 29.9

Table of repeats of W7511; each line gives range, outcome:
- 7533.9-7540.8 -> 30.3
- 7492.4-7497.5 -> 27.9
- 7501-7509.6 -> 28.4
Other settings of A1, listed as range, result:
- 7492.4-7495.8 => 27.9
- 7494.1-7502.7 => 30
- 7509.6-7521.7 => 29.9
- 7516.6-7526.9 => 30.8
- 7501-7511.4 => 29.4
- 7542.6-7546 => 29.7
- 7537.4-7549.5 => 30.4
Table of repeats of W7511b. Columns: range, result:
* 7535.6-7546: 29.1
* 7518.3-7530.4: 29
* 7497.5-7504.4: 28.4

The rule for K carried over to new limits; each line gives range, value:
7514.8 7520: 29.6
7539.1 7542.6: 29.4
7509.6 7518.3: 29.5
